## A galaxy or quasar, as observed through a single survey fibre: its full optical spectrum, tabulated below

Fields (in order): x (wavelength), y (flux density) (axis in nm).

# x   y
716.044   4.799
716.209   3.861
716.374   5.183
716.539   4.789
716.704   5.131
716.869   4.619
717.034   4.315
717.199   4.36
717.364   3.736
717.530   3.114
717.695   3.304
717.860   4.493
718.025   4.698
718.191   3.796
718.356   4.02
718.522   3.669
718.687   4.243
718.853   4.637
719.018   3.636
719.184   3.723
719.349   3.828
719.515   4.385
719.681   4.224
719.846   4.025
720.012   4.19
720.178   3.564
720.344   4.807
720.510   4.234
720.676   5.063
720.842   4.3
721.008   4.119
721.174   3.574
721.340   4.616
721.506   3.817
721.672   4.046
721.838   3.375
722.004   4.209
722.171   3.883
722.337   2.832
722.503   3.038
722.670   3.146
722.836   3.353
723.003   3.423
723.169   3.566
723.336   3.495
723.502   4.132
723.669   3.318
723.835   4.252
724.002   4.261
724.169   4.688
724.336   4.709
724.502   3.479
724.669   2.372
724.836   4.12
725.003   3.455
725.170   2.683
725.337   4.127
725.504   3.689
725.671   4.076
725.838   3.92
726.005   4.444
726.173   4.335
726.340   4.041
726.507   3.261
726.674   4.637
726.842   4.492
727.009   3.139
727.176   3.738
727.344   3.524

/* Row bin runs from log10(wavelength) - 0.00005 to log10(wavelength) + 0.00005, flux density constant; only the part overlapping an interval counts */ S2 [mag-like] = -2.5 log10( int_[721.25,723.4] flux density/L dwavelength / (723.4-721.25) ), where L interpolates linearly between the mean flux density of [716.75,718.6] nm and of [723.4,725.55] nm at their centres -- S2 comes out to 0.08 mag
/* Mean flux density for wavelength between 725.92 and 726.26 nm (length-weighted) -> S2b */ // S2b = 4.38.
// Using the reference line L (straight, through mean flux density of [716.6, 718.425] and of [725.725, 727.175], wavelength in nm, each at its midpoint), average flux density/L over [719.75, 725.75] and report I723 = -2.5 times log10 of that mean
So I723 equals 0.07 mag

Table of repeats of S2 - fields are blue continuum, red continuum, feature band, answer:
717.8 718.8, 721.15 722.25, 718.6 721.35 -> -0.03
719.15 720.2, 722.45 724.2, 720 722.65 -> -0.02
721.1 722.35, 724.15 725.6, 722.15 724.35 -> 0.02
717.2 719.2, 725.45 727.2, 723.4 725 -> 0.02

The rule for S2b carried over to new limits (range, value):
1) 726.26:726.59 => 3.65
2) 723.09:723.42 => 3.53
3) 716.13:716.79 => 4.74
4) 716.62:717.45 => 4.43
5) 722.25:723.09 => 3.17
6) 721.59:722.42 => 3.67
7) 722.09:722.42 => 3.36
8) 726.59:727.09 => 4.09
